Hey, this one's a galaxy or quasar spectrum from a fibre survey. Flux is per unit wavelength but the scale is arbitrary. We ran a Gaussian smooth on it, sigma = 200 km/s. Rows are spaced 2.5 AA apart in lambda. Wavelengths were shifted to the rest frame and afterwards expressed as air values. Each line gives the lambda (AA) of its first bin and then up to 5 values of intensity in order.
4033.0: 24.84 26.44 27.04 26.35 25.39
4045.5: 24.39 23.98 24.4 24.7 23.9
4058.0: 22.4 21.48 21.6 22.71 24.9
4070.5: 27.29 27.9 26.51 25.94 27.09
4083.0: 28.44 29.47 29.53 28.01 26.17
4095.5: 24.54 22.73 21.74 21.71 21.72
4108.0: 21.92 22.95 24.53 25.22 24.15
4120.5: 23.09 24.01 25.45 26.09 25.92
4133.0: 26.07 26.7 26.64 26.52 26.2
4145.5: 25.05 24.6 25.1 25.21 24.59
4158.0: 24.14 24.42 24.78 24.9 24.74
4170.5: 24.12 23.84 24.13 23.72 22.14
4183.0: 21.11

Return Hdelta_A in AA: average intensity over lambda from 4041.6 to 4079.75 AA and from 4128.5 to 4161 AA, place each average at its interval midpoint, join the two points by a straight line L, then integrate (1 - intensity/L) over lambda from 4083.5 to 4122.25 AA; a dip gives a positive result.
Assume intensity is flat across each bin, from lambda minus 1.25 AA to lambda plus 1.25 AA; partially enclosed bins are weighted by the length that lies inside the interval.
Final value 0.70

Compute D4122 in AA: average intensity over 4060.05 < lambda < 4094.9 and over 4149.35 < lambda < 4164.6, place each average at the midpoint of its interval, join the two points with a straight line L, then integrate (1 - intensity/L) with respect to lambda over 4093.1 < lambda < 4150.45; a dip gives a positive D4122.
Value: 2.1 AA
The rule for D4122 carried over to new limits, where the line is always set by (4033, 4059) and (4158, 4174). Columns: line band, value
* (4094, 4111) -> 1.5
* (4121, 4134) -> -0.4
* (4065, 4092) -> -2.6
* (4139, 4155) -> -0.6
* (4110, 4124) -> 0.3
